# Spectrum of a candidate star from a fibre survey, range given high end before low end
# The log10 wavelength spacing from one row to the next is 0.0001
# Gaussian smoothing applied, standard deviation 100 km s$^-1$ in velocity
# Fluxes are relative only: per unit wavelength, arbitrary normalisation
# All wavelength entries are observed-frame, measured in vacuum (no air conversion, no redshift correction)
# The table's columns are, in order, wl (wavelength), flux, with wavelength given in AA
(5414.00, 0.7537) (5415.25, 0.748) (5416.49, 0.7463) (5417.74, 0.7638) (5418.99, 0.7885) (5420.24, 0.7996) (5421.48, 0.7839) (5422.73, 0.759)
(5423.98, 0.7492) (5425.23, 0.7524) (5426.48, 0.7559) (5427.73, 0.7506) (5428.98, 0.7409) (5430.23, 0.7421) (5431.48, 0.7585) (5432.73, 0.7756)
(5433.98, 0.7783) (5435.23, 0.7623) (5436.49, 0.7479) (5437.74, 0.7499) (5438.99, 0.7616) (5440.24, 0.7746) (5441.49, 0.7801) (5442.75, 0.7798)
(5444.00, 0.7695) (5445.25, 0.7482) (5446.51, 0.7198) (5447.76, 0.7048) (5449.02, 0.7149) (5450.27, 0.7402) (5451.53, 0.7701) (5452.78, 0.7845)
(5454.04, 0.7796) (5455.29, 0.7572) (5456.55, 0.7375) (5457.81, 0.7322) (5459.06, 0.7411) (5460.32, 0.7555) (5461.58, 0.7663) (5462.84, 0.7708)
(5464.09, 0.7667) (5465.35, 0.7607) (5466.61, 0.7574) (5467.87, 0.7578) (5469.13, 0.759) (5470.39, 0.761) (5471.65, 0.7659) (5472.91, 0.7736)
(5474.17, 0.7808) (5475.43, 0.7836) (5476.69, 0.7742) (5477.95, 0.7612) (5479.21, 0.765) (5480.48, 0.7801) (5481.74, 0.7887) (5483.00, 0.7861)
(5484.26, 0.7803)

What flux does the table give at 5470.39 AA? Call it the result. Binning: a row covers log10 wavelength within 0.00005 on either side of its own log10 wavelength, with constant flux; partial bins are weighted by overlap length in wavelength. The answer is 0.761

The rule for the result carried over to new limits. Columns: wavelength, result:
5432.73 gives 0.7756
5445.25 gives 0.7482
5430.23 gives 0.7421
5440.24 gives 0.7746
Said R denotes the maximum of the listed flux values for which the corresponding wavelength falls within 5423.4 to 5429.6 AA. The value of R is 0.7559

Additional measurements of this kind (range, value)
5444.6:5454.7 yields 0.7845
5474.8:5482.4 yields 0.7887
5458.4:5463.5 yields 0.7708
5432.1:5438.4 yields 0.7783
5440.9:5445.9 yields 0.7801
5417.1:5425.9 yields 0.7996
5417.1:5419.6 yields 0.7885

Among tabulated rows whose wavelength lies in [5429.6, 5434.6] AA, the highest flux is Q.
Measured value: 0.7783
